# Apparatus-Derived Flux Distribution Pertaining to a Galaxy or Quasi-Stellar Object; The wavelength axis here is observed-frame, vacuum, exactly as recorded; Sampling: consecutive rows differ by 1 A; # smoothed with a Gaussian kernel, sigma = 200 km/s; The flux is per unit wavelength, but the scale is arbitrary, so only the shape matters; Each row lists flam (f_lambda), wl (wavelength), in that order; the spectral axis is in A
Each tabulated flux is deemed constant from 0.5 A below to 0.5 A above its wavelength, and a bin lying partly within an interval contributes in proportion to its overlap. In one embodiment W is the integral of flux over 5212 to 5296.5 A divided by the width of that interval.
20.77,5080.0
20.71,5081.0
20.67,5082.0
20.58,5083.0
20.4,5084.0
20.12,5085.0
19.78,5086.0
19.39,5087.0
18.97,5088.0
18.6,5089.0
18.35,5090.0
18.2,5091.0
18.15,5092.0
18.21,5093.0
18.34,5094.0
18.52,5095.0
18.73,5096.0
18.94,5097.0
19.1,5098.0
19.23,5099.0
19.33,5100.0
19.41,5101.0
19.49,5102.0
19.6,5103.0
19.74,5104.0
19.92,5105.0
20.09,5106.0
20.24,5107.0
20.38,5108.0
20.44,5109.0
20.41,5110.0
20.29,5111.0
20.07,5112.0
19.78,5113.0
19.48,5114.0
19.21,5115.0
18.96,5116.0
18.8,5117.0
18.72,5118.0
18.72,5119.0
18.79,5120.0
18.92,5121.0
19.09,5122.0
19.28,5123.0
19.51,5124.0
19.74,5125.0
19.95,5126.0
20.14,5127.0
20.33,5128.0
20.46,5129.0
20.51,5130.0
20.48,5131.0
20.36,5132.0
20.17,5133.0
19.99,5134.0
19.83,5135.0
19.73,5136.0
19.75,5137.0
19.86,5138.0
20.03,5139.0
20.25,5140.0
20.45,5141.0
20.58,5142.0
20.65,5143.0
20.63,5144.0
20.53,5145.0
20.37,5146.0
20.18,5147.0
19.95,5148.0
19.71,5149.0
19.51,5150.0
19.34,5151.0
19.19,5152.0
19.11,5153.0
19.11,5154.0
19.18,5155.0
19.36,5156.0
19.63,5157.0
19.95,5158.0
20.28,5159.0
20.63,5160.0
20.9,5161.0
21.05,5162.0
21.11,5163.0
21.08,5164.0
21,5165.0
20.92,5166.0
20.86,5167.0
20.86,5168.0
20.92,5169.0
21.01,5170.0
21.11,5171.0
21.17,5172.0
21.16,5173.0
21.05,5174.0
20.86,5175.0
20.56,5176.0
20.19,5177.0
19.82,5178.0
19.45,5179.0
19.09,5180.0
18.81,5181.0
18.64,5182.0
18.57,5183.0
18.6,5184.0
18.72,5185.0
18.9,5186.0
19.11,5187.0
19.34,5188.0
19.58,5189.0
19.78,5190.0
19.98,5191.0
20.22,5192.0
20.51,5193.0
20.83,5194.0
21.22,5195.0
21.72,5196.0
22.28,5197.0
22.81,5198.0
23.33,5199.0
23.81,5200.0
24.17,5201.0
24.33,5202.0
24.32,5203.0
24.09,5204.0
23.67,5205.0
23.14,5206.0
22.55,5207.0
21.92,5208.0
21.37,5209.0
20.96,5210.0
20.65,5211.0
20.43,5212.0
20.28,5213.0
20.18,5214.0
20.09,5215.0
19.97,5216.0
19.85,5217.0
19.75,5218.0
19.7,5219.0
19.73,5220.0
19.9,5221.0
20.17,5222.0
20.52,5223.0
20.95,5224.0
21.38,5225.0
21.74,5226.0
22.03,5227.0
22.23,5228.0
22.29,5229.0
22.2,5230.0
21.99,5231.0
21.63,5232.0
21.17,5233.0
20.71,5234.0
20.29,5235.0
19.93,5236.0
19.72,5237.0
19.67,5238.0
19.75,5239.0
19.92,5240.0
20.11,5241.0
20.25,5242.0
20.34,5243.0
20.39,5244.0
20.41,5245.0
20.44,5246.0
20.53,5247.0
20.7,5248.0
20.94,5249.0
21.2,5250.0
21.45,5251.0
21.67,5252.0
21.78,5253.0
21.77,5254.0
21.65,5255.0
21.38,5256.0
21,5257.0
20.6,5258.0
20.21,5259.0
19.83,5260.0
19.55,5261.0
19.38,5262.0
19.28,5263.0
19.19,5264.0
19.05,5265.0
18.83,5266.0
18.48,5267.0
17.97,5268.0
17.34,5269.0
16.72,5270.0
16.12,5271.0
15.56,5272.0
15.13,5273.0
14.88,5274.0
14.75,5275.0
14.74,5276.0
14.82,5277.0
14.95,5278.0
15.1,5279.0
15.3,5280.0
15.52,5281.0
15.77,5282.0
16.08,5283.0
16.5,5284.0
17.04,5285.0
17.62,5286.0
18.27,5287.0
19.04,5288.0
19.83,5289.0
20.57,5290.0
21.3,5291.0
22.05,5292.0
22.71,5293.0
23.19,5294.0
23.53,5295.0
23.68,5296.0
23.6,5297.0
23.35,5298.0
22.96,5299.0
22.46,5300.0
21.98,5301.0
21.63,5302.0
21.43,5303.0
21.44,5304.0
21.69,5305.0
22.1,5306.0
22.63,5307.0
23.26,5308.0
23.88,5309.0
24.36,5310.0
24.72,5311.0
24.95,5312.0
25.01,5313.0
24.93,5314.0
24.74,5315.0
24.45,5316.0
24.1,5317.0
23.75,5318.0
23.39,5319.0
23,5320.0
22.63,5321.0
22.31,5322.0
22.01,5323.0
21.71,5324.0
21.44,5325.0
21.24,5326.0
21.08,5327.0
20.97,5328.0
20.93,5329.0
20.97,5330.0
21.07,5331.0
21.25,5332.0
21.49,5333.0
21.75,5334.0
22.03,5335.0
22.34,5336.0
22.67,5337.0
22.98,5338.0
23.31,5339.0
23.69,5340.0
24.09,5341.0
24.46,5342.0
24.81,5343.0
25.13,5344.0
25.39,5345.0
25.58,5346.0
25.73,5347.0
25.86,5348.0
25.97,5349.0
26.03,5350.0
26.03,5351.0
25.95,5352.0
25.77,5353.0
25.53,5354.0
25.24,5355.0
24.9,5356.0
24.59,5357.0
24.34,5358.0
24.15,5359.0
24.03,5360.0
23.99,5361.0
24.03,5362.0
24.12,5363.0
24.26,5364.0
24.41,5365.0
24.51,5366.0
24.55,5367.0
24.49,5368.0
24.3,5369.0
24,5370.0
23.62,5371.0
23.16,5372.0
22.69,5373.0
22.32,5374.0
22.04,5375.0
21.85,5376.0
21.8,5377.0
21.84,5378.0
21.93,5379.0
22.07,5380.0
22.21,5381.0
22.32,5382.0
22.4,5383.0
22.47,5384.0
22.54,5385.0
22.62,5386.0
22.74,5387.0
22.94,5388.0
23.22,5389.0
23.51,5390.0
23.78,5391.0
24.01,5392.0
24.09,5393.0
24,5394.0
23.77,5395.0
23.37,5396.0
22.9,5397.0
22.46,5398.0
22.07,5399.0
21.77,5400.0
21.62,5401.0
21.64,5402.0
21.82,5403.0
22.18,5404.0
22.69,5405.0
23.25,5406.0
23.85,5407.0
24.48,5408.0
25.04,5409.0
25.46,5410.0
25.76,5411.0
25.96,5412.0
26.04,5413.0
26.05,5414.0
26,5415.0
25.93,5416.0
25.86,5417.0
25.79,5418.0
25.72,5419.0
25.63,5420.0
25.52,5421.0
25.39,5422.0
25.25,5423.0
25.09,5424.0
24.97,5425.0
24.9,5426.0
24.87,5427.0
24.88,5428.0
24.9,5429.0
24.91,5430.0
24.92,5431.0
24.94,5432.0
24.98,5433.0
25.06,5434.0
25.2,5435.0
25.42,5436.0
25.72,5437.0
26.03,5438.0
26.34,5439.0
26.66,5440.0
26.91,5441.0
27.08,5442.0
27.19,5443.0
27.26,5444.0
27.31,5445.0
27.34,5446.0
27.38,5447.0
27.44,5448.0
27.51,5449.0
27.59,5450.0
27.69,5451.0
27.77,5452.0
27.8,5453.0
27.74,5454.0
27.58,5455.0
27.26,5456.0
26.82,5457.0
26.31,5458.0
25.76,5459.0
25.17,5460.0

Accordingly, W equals 19.6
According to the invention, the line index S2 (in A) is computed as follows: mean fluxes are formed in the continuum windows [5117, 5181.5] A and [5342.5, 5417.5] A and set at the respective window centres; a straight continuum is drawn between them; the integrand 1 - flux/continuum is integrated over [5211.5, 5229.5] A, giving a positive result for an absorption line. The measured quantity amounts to 0.55 A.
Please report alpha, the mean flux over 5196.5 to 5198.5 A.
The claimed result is 22.5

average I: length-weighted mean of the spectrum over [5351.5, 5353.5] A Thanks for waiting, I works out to 25.9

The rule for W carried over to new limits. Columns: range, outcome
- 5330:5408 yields 23.5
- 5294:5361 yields 23.5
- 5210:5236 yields 20.8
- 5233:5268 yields 20.3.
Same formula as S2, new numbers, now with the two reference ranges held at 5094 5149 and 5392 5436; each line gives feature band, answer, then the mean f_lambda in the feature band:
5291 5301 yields -0.2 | 22.9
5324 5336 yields 0.9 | 21.4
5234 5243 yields 0.7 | 20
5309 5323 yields -0.7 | 23.9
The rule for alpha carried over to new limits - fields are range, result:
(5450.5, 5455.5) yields 27.7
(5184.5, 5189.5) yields 19.1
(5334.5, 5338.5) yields 22.5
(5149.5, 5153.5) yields 19.3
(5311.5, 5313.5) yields 25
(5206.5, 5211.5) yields 21.5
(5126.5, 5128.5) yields 20.2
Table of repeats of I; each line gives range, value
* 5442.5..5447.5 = 27.3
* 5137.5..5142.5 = 20.2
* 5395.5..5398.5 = 22.9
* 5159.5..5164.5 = 21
